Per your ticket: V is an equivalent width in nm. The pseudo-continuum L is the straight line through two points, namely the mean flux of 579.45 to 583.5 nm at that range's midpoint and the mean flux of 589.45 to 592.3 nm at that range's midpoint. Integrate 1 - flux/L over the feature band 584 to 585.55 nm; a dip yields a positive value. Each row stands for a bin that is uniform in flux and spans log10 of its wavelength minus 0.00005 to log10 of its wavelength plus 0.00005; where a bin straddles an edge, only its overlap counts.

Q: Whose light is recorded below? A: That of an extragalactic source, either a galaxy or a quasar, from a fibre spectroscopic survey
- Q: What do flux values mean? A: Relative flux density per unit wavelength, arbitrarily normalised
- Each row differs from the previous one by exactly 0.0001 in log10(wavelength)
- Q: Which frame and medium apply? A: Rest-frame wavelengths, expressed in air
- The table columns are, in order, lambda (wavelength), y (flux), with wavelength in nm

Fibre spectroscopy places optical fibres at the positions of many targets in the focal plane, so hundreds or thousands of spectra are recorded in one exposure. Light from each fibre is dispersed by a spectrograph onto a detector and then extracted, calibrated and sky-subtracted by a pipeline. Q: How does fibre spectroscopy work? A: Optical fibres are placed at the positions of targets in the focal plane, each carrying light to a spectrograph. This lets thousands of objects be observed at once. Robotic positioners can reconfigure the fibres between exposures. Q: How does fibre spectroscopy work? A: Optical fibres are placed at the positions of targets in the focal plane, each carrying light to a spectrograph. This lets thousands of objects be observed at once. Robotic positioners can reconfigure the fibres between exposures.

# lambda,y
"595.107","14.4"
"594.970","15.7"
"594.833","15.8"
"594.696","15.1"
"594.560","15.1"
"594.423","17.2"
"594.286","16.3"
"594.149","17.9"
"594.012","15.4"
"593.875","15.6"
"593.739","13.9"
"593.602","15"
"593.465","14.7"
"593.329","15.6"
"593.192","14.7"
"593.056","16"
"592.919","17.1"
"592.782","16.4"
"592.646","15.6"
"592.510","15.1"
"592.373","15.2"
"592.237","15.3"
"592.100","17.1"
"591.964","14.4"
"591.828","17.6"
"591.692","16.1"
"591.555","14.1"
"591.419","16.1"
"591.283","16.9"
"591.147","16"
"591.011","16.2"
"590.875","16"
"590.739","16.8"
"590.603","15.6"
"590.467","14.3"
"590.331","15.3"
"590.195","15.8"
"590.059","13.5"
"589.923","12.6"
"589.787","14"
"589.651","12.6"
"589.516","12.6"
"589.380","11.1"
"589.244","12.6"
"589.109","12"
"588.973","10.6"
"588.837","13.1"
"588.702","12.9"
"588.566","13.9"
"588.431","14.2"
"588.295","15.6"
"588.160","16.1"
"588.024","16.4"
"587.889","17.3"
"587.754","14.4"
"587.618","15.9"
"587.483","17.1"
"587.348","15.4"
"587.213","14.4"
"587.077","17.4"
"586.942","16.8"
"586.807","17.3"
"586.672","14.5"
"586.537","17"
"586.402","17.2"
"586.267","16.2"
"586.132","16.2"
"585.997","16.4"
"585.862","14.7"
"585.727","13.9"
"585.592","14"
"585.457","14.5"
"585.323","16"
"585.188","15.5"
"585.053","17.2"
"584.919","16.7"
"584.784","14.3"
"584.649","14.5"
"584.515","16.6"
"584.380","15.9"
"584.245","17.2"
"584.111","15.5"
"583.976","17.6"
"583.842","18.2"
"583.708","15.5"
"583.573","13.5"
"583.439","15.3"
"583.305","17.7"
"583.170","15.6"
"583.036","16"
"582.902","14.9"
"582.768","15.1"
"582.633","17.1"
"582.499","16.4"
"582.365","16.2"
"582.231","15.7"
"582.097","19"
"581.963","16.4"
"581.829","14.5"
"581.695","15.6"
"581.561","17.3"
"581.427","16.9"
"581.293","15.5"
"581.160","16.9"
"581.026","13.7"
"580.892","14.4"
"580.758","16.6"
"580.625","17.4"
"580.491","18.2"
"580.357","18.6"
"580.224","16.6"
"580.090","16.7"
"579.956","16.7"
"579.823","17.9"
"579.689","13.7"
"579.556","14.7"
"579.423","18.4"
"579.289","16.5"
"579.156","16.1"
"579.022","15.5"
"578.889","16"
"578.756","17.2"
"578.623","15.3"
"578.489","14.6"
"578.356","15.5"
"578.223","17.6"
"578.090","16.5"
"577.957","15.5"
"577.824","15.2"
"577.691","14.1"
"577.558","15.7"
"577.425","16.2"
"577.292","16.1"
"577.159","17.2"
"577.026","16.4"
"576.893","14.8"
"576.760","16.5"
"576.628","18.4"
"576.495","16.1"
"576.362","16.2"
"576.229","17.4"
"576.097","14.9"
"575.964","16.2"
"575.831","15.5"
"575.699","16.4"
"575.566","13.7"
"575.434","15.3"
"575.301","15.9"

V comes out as 0.01 nm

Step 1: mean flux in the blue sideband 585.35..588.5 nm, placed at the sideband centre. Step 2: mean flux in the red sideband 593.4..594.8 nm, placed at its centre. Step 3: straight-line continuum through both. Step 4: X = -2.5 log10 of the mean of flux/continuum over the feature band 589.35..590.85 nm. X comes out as 0.11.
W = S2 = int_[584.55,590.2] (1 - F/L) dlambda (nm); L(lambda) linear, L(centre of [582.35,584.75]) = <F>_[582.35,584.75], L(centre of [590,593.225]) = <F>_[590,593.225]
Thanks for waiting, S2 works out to 0.364 nm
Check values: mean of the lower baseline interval 16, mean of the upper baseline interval 15.7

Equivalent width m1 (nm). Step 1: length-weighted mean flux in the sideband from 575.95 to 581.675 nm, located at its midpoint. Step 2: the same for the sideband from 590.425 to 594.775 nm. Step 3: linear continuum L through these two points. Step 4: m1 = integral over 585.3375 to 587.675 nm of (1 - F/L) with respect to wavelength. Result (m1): 0.02 nm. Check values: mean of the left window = 16.2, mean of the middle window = 15.8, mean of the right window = 15.8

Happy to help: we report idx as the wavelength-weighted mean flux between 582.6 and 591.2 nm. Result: 15.2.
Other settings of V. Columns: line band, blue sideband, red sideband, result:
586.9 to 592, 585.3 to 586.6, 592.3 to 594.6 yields 0.27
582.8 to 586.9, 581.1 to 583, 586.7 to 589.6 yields -0.10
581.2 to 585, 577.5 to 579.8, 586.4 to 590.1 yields -0.22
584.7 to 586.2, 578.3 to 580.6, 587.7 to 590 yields -0.08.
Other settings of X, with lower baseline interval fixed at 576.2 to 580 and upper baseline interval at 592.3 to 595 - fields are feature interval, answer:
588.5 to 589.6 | 0.27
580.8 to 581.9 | 0.03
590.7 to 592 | -0.02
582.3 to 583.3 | 0.00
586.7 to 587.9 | -0.02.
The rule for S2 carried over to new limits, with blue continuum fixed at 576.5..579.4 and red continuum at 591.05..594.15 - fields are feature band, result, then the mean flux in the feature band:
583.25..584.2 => -0.02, 16.2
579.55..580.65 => -0.05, 16.8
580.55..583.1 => -0.02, 16.1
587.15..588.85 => 0.07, 15.2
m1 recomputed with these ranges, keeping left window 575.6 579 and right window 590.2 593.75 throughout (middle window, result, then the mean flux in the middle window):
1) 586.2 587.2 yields -0.04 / 16.5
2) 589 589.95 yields 0.20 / 12.4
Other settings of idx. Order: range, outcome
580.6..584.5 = 16.1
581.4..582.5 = 16.4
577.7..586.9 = 16.1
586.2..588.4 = 16.2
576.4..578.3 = 16.2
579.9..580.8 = 17.3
